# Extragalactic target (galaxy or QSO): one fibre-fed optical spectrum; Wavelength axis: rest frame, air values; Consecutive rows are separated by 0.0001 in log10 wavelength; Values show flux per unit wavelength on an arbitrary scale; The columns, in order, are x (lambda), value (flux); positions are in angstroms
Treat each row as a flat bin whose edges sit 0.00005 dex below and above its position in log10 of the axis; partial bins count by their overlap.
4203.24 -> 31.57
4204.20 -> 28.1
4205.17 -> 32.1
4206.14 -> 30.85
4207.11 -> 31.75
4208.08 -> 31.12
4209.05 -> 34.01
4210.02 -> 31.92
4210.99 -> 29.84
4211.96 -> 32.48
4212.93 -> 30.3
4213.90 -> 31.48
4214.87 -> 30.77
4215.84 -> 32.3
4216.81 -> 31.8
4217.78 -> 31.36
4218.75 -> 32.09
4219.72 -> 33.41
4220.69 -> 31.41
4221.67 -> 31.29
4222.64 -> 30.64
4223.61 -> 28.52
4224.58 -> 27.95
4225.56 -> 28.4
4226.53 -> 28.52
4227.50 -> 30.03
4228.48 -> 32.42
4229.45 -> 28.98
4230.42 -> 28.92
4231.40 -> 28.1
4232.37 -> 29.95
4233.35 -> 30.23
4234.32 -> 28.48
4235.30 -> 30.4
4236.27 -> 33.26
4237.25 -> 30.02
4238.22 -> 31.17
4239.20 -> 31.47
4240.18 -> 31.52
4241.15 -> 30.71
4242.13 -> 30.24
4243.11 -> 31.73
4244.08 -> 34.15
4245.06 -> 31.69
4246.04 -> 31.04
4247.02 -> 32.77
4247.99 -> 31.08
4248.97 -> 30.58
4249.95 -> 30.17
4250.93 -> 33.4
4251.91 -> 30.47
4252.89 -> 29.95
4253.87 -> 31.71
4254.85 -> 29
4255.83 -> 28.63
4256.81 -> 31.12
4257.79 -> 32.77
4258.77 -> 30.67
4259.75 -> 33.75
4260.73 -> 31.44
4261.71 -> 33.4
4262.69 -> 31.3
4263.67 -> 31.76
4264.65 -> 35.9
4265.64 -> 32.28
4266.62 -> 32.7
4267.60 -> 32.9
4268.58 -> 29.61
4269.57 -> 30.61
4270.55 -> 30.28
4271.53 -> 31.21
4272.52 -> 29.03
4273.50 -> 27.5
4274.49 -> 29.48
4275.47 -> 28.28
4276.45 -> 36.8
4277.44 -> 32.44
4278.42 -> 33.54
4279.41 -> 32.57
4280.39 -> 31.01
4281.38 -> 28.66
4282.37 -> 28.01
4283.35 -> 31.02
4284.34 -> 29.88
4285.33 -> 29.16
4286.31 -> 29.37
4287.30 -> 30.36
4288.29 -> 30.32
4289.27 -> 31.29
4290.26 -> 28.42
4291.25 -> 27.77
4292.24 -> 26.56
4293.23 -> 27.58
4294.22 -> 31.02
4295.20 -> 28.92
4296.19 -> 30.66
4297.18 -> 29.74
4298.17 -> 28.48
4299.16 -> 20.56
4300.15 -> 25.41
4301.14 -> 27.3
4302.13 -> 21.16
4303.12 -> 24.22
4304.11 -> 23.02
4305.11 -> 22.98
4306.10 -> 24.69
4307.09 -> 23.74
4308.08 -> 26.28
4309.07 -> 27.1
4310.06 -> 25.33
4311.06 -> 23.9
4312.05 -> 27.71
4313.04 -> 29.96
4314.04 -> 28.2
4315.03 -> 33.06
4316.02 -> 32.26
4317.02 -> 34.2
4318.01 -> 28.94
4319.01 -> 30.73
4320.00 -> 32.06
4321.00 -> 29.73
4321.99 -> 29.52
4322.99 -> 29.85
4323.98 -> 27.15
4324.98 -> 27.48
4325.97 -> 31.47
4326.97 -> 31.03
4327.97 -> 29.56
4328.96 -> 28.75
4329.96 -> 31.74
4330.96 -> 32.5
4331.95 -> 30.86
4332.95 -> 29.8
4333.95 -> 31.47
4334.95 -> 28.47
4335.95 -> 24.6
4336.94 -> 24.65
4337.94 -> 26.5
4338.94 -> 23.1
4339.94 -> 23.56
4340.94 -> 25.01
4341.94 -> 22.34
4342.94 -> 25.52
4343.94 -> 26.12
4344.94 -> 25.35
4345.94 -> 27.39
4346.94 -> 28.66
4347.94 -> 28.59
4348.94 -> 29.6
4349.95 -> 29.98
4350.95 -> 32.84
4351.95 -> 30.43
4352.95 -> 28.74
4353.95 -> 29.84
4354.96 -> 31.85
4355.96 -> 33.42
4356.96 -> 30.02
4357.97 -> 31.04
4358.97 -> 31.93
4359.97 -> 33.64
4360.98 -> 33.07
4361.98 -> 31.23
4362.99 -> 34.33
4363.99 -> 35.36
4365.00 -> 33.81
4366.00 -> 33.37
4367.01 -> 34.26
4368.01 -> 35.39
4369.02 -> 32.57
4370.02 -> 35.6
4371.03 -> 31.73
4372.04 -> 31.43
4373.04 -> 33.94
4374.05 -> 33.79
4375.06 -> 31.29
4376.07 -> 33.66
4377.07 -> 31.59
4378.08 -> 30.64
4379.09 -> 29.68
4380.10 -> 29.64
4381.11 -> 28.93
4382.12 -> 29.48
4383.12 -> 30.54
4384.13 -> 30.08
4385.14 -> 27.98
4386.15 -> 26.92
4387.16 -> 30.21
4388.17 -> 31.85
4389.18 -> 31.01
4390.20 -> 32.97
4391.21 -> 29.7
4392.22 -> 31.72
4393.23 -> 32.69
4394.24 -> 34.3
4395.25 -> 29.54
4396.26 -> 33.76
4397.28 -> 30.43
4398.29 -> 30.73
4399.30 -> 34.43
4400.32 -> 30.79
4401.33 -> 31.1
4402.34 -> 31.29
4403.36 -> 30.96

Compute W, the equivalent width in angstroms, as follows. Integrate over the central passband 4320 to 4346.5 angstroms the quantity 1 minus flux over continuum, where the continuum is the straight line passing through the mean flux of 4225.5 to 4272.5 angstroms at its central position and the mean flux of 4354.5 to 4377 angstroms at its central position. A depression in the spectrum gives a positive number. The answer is 3.7 angstroms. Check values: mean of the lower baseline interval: 31.1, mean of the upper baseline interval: 33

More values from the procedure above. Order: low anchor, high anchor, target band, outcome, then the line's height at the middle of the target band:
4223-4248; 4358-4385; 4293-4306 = 2.1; 31.3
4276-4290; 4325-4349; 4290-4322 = 2.1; 29.6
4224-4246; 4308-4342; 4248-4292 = -1.8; 29.7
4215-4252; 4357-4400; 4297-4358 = 6.7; 31.5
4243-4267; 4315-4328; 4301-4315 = 2.3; 30.7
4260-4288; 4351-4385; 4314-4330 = 0.6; 31.6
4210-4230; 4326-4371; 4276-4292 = -0.1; 30.4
